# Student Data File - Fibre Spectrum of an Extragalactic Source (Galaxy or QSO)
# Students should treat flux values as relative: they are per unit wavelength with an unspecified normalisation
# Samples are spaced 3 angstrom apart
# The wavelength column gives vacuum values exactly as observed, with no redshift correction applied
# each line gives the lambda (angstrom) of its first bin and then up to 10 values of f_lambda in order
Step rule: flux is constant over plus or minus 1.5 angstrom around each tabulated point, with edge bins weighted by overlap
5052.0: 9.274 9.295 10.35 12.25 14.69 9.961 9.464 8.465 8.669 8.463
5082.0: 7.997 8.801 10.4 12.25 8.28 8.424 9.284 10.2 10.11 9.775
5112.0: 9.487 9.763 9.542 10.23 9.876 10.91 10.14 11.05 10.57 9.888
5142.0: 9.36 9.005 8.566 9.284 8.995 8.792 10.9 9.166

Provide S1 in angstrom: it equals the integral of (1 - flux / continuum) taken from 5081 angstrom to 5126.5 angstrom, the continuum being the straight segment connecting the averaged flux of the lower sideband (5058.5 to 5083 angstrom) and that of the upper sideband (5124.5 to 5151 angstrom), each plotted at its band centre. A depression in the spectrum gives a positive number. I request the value 1.37 angstrom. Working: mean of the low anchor 10.1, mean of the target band 9.67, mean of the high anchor 9.9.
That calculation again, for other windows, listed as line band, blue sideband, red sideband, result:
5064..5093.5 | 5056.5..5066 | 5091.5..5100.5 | 2.7 angstrom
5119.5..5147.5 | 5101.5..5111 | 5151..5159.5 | -1.5 angstrom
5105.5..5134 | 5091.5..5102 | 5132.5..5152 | -2.2 angstrom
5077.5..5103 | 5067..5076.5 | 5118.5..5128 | 0.5 angstrom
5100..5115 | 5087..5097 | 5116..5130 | 0.4 angstrom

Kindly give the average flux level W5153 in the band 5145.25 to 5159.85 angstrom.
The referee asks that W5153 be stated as 9.1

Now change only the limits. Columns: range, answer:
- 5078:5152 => 9.68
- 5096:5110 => 9.59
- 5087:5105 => 9.8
